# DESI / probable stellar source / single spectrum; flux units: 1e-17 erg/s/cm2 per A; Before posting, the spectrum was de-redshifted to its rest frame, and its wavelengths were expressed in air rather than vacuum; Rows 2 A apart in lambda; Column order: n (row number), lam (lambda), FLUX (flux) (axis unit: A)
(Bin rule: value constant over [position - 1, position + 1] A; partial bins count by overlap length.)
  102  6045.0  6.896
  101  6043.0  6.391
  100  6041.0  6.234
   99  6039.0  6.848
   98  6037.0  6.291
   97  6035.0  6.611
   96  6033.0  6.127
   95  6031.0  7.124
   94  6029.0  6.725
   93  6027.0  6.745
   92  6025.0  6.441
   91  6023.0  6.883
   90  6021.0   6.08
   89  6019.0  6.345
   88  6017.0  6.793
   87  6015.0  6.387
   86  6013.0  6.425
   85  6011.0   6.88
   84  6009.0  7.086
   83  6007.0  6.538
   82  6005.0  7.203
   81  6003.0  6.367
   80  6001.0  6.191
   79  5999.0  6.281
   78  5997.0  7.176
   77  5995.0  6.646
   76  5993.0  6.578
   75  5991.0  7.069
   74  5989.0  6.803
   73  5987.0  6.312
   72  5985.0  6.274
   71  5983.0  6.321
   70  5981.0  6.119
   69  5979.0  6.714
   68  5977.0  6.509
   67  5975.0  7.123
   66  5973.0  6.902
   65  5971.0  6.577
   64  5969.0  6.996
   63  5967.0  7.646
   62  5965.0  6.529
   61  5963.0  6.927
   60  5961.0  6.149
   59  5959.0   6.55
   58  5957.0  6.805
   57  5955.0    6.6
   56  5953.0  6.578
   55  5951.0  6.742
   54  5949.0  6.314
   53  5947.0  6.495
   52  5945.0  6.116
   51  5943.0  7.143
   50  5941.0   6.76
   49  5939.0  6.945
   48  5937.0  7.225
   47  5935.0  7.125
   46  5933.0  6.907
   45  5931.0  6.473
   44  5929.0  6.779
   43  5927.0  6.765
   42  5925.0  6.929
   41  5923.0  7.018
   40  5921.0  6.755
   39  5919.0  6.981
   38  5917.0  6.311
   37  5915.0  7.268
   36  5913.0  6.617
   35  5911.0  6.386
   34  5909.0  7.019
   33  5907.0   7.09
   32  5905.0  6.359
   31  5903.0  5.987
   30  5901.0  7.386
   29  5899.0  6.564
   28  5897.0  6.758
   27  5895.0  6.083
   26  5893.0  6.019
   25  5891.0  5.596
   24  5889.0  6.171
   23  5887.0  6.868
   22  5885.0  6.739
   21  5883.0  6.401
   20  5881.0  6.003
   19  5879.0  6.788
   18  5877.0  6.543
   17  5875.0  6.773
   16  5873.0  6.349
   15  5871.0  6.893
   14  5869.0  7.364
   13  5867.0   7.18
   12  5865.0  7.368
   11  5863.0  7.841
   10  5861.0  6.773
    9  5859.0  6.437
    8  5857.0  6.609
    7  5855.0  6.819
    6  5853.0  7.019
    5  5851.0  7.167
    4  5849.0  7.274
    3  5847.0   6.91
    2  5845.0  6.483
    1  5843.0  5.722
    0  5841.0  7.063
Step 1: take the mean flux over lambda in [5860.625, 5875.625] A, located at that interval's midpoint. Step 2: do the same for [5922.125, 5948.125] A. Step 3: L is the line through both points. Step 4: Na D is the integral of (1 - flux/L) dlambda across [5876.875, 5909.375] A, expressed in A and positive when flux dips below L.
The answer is 2.3 A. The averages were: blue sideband 7.09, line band 6.48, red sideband 6.82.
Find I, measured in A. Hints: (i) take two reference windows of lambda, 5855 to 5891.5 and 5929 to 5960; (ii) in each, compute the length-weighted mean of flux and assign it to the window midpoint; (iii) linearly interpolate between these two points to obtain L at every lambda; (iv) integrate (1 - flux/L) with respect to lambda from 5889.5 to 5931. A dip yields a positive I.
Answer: 0.6 A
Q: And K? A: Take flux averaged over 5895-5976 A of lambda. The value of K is 6.76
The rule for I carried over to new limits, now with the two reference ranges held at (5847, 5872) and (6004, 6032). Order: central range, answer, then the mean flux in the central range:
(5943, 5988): 1.3 A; 6.62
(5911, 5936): 0.4 A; 6.81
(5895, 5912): 0.7 A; 6.66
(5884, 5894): 1.0 A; 6.28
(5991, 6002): 0.2 A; 6.62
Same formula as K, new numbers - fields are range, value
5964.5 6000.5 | 6.69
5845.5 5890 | 6.83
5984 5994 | 6.61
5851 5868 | 7.02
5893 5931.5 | 6.7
